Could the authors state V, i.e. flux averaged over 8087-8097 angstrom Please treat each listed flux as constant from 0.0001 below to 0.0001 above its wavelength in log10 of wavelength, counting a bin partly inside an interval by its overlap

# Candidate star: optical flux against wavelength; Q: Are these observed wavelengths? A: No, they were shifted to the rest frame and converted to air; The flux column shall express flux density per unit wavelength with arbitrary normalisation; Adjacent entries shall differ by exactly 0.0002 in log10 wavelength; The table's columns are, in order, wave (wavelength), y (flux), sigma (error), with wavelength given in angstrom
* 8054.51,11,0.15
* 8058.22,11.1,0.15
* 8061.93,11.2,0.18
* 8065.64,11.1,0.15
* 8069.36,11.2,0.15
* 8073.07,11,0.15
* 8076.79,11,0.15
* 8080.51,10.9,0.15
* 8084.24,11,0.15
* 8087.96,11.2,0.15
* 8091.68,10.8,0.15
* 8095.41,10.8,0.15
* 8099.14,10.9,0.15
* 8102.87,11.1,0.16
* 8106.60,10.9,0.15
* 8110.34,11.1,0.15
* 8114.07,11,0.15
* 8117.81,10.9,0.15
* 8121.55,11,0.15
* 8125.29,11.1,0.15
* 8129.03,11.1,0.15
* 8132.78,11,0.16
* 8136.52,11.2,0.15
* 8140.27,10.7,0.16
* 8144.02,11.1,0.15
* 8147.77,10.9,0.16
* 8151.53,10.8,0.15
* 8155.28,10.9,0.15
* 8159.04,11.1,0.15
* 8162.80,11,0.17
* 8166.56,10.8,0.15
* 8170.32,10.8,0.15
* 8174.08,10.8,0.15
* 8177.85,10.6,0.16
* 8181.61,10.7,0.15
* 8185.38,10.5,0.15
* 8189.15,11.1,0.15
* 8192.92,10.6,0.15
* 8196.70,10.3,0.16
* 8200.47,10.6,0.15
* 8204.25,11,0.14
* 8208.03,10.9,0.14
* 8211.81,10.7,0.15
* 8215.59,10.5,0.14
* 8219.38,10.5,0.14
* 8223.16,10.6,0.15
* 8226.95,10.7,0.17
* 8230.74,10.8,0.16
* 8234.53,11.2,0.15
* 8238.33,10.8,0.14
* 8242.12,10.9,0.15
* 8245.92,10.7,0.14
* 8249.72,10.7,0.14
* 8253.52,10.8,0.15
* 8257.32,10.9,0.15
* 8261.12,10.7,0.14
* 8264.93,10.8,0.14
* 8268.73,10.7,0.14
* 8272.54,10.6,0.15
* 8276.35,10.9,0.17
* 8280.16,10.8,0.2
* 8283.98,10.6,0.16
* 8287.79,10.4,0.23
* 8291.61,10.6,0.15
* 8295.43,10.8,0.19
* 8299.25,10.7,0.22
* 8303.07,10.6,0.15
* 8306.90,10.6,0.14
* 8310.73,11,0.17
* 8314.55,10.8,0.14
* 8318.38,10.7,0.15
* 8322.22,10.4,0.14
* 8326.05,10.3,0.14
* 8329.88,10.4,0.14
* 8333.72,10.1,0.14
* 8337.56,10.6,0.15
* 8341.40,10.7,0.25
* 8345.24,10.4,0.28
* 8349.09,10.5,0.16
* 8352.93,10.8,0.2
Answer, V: 10.9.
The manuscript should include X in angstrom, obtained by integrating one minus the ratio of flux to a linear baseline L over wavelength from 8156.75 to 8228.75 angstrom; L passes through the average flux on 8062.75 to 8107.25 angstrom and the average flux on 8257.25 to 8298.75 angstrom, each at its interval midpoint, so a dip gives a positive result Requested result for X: 0.7 angstrom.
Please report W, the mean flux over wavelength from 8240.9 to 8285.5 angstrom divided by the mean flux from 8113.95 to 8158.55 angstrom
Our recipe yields 0.98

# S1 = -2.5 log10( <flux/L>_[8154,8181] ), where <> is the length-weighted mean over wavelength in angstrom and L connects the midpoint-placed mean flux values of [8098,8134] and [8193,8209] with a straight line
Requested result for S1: -0.004 mag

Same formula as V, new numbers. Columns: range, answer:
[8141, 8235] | 10.8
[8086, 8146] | 11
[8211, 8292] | 10.7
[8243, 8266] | 10.8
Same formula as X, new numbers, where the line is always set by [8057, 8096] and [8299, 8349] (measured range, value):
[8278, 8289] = 0.0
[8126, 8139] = -0.2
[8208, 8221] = 0.2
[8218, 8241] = -0.1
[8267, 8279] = -0.1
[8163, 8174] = 0.0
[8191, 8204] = 0.3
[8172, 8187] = 0.2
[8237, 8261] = -0.2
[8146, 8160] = 0.0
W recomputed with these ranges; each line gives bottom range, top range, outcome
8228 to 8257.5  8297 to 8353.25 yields 0.97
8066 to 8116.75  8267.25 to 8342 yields 0.97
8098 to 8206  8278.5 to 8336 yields 0.97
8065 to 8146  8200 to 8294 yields 0.98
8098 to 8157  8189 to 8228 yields 0.97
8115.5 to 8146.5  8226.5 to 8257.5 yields 0.98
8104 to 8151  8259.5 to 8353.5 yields 0.97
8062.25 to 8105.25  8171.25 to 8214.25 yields 0.97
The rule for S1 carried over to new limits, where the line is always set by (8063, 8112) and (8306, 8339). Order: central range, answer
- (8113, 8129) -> -0.01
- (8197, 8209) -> 0.00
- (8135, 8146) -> -0.01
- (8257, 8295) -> -0.01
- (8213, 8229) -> 0.02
